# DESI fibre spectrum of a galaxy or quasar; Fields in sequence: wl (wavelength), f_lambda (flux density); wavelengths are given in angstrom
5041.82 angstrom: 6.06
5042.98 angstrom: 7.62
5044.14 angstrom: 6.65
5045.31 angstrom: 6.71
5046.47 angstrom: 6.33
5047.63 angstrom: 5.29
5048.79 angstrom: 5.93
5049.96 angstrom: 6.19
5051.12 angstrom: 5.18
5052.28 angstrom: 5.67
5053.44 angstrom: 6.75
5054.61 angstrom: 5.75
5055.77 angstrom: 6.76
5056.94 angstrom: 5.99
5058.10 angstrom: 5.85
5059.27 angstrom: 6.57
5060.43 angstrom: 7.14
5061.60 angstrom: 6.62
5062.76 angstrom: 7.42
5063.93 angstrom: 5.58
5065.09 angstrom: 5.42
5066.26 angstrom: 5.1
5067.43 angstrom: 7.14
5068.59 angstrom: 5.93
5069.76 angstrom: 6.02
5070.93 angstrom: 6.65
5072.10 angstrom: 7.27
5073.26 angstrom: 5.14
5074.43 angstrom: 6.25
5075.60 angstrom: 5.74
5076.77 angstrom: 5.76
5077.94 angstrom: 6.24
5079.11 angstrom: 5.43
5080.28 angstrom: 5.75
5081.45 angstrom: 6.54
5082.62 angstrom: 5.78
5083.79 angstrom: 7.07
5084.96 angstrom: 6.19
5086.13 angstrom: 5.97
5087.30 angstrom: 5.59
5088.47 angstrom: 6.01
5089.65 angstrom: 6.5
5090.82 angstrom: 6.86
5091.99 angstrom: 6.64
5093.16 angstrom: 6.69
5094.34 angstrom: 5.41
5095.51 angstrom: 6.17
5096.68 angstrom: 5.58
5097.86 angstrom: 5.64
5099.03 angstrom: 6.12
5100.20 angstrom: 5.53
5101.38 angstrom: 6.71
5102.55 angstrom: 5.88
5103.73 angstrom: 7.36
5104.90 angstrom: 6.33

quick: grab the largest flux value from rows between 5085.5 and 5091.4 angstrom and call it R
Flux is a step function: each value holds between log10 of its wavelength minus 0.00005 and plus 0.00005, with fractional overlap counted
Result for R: 6.86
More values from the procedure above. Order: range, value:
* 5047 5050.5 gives 6.19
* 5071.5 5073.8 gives 7.27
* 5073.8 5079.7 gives 6.25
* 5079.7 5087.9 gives 7.07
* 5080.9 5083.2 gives 6.54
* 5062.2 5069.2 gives 7.42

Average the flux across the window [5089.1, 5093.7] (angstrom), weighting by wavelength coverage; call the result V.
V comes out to 6.68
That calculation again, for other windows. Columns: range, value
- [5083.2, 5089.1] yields 6.16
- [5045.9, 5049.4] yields 5.85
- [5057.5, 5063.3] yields 6.72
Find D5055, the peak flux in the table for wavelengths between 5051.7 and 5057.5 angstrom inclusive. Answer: 6.76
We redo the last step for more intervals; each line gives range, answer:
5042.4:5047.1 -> 7.62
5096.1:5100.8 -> 6.12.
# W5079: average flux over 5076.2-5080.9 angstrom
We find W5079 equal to 5.8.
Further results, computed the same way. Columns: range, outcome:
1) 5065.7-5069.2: 6.06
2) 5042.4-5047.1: 6.81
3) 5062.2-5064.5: 6.48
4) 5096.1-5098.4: 5.59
